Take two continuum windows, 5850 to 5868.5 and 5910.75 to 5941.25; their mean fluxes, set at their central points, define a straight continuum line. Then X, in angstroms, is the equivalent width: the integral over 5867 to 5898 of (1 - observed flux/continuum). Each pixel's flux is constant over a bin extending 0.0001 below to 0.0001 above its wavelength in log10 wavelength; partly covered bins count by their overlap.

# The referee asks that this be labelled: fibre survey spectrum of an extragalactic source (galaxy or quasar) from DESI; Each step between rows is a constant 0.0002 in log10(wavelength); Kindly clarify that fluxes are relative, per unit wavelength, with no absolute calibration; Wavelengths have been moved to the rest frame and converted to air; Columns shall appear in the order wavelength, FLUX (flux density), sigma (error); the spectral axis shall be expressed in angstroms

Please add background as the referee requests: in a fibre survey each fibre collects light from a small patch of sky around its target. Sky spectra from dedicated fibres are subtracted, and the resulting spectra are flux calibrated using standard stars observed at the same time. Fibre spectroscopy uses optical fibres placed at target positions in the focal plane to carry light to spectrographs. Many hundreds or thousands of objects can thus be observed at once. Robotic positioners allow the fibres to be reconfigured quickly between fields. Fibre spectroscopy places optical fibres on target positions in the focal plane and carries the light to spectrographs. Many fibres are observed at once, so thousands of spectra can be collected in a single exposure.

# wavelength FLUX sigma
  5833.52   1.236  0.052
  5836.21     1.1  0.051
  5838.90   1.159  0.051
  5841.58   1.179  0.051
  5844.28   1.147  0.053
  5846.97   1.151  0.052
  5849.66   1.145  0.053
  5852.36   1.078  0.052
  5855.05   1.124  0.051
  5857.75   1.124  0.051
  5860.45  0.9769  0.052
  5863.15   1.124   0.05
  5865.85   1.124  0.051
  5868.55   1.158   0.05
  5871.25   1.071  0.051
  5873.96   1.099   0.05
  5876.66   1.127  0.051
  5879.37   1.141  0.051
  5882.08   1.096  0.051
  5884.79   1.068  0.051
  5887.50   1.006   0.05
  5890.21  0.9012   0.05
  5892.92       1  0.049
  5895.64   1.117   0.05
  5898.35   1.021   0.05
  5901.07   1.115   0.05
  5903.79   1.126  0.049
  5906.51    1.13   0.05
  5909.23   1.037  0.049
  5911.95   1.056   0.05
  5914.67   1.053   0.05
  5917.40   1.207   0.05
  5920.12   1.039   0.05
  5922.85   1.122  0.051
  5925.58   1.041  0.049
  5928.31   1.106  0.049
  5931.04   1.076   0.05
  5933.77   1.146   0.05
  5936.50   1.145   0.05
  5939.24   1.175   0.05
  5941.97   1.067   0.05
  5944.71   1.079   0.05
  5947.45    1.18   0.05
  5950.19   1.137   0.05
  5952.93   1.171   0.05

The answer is 0.9 angstroms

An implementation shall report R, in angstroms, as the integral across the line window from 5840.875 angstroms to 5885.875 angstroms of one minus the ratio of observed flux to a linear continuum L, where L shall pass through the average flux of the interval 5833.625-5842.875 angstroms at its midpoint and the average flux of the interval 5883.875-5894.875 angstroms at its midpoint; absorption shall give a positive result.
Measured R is -1.4 angstroms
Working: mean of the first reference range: 1.16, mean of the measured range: 1.11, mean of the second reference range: 0.997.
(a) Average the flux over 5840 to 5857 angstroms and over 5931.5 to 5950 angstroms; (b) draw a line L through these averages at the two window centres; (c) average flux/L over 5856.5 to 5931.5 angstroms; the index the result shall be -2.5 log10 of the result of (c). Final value 0.05 mag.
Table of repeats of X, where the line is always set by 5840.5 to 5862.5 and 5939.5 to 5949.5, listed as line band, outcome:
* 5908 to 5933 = 0.7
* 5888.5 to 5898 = 0.9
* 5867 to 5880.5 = 0.0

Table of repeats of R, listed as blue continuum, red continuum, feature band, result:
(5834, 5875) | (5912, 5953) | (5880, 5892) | 0.99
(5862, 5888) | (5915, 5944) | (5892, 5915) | 0.66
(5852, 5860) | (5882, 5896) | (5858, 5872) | -0.24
